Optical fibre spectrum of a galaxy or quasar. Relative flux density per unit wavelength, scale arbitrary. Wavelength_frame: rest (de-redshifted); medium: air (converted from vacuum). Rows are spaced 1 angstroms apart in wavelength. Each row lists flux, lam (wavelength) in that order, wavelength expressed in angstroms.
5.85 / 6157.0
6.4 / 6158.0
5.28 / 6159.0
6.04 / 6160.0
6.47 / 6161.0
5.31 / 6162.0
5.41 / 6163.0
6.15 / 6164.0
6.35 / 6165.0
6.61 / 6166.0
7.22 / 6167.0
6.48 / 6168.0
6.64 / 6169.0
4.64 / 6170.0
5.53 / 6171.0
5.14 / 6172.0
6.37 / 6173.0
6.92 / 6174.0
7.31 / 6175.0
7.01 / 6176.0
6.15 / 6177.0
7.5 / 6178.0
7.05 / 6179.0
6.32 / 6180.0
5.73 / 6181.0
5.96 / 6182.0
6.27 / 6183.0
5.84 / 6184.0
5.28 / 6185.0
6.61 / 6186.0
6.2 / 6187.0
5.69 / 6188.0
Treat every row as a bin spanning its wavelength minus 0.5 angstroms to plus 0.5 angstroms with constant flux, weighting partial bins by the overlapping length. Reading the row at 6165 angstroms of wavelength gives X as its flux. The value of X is 6.35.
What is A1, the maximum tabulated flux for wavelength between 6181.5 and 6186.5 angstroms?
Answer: 6.61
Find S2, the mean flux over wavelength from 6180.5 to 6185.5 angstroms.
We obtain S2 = 5.82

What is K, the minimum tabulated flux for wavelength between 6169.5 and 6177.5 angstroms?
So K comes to 4.64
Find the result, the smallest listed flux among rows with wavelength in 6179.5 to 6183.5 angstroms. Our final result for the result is 5.73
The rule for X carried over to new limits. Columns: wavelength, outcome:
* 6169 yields 6.64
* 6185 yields 5.28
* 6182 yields 5.96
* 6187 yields 6.2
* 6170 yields 4.64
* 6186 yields 6.61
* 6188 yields 5.69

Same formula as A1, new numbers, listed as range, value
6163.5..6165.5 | 6.35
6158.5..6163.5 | 6.47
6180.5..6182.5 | 5.96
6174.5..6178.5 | 7.5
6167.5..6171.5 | 6.64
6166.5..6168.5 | 7.22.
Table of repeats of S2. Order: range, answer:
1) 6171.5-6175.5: 6.43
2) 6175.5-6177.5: 6.58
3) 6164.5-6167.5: 6.73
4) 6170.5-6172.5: 5.33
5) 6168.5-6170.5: 5.64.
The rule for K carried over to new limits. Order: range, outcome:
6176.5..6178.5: 6.15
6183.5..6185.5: 5.28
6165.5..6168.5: 6.48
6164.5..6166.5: 6.35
